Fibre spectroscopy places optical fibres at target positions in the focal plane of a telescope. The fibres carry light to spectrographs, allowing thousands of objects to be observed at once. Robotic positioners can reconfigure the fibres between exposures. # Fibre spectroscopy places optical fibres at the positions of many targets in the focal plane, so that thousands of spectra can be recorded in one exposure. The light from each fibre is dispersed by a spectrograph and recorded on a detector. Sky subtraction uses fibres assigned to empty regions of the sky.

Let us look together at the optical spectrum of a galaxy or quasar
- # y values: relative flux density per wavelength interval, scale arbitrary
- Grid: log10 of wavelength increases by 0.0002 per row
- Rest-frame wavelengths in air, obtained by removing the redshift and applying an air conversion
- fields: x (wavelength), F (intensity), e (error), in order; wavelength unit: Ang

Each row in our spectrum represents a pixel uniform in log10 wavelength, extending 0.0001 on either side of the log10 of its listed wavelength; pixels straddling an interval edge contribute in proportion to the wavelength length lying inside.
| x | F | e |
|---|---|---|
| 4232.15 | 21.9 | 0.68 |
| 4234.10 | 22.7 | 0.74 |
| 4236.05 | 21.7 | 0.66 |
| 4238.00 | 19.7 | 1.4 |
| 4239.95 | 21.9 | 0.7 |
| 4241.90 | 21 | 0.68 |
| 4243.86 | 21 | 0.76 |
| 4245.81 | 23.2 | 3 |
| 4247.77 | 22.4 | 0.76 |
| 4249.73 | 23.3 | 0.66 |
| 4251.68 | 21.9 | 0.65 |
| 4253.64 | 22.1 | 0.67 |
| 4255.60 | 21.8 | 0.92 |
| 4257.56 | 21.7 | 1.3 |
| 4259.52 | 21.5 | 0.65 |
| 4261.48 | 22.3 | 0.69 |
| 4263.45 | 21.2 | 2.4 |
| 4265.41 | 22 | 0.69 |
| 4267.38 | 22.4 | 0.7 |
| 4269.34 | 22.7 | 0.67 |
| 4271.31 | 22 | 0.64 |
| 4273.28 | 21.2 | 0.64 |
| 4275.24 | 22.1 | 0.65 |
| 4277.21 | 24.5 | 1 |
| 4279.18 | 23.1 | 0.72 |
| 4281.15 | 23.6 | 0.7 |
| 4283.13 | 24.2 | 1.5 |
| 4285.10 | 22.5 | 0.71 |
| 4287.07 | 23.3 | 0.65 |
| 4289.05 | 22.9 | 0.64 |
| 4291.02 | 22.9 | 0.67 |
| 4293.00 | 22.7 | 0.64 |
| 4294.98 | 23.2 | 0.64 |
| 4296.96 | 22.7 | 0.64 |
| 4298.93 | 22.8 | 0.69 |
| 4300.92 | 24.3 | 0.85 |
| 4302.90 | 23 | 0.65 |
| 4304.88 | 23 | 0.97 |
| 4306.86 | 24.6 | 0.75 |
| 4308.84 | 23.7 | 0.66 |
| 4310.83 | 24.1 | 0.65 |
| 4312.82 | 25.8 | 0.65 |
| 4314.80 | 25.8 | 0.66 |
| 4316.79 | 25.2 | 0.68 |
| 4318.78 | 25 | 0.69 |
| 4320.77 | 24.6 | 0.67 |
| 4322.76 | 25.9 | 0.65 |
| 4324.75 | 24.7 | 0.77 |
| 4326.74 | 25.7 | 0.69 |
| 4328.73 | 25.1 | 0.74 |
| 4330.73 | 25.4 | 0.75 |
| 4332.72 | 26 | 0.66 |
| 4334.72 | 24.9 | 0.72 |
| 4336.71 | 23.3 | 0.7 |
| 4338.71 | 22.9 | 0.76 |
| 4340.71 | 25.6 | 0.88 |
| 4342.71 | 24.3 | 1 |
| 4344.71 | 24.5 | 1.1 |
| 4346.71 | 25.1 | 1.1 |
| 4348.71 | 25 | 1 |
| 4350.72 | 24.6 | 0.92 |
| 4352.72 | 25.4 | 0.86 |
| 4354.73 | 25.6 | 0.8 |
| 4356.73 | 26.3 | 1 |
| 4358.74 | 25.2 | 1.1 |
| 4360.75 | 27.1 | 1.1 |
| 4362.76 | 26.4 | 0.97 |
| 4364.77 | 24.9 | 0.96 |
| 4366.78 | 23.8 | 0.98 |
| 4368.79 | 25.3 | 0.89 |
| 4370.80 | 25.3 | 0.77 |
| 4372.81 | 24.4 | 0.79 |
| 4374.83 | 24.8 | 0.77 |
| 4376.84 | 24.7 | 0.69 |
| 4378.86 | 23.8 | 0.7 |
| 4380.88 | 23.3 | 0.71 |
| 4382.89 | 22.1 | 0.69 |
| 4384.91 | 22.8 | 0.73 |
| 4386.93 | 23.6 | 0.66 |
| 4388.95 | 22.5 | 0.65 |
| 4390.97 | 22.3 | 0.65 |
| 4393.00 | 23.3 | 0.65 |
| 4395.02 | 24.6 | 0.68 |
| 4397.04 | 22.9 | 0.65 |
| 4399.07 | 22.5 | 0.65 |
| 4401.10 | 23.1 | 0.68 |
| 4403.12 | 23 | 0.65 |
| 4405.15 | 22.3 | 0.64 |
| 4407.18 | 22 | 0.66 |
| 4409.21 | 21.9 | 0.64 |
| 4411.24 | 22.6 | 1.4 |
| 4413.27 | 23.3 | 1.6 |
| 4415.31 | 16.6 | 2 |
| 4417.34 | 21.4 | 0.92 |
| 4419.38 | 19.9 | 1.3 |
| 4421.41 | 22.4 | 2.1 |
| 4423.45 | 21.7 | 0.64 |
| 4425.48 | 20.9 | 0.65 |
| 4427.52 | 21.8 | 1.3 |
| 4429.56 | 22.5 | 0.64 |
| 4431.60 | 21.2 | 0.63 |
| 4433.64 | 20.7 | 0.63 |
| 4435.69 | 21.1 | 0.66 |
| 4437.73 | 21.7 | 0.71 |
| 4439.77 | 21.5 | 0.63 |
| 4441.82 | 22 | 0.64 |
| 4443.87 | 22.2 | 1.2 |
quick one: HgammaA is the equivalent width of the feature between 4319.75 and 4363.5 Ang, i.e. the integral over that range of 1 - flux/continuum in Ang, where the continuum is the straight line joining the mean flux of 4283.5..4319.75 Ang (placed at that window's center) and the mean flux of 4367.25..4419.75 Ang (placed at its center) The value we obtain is -3.3 Ang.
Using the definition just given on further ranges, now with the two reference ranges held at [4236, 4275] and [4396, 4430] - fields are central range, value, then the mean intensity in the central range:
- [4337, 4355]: -2.4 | 24.7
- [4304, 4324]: -2.7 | 24.8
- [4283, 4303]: -1.1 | 23.1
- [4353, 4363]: -1.9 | 26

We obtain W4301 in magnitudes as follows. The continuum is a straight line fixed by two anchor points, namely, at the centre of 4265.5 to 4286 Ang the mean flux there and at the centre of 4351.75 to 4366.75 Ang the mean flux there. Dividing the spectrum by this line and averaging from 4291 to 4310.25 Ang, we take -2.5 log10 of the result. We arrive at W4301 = 0.02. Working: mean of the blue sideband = 22.8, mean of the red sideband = 25.7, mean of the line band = 23.3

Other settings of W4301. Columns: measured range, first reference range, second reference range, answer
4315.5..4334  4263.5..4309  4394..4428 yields -0.12 mag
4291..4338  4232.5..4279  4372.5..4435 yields -0.10 mag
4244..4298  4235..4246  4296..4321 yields 0.00 mag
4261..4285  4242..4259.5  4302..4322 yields 0.02 mag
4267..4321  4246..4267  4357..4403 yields -0.04 mag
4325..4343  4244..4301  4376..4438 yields -0.11 mag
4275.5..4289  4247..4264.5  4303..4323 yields -0.01 mag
